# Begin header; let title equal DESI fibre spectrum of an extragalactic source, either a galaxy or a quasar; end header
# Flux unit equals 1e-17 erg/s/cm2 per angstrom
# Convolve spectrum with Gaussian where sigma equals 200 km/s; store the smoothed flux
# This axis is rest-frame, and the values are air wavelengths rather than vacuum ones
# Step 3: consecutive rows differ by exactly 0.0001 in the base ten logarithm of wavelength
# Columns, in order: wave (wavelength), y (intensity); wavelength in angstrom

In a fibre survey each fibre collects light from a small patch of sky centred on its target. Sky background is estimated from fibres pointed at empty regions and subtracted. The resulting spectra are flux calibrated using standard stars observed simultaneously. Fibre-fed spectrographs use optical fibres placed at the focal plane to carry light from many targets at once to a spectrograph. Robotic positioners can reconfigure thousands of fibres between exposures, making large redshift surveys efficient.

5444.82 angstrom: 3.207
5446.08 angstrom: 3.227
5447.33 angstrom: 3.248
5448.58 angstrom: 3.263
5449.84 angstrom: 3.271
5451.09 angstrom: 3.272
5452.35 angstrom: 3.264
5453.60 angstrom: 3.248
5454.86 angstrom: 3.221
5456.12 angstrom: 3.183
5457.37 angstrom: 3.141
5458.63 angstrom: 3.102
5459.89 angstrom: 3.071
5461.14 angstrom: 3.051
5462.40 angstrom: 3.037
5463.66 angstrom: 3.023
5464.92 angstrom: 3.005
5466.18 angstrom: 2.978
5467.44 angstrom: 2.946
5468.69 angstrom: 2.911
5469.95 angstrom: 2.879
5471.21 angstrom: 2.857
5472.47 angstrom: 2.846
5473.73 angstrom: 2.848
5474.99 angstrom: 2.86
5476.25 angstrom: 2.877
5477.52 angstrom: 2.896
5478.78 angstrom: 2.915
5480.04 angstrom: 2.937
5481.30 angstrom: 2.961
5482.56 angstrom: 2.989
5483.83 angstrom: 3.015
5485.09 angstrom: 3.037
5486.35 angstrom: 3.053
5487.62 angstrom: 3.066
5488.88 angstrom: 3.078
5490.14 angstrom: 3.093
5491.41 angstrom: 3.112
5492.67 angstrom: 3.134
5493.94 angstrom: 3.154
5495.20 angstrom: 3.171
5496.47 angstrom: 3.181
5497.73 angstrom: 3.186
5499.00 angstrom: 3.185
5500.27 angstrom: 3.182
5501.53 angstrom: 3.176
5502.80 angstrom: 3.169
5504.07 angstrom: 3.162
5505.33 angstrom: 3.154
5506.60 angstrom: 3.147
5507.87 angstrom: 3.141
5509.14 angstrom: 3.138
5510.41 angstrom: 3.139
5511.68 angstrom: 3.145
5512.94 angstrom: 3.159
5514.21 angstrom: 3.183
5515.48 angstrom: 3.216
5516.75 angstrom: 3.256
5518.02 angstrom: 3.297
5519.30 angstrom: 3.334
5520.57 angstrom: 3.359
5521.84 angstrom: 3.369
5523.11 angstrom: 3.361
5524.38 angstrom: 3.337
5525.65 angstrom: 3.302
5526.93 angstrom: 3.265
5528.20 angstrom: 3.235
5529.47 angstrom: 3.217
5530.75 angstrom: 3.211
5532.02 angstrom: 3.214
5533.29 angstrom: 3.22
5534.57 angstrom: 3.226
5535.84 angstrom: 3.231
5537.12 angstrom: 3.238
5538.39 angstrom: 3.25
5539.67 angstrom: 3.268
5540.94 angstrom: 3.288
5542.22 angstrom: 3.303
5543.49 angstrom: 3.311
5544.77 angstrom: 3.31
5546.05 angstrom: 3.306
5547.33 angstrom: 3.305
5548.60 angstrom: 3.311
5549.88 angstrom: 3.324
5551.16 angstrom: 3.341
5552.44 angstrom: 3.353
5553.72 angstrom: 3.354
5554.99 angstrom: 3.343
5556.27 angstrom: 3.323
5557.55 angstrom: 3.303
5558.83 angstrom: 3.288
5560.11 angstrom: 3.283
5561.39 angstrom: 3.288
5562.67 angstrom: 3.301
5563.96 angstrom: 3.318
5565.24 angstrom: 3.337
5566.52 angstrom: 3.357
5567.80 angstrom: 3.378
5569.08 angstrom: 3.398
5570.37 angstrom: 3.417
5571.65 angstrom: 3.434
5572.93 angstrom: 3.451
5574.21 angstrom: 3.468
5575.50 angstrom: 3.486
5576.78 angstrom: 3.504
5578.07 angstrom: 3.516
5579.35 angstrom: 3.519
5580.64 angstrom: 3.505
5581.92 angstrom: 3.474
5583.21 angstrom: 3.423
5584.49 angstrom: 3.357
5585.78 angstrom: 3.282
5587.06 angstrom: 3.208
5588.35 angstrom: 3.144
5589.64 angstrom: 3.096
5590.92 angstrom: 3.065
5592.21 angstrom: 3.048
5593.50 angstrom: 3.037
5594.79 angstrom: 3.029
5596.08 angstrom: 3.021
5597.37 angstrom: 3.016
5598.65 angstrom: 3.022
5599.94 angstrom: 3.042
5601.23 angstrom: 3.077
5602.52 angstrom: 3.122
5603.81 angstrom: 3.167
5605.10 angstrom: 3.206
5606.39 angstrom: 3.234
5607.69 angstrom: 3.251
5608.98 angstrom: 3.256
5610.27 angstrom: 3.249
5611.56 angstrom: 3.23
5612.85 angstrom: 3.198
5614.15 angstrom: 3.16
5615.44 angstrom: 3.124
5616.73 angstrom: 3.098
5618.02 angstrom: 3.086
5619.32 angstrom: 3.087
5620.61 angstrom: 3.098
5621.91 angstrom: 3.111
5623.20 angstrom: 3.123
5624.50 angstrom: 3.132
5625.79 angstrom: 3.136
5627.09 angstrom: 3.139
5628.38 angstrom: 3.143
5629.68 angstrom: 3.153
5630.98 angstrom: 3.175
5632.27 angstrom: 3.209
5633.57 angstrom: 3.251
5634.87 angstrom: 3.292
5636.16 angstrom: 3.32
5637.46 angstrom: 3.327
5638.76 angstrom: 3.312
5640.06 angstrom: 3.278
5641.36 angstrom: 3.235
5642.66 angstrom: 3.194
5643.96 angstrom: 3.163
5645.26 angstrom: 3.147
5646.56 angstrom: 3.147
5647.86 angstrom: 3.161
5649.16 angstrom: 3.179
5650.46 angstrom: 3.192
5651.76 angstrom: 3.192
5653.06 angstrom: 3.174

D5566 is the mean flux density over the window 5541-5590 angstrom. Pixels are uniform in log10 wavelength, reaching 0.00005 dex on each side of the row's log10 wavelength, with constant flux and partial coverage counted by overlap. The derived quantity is 3.35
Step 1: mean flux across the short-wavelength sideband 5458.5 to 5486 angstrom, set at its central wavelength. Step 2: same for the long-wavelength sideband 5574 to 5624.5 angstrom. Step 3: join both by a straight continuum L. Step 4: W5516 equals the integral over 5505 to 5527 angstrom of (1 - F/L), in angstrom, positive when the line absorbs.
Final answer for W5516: -1.4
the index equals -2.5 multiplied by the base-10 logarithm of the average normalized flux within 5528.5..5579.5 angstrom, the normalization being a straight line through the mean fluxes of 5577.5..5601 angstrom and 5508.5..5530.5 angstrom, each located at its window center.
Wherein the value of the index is -0.033 mag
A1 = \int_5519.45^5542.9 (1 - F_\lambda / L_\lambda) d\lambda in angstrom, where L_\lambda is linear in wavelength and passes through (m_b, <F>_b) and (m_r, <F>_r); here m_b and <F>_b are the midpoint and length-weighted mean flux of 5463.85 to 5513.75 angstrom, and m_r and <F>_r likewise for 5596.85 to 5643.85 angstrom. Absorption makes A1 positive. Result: -1.40 angstrom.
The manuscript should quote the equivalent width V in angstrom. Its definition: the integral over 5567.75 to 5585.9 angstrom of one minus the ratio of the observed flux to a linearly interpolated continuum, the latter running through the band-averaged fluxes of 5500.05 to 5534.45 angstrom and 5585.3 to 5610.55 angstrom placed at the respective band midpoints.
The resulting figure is -1.70 angstrom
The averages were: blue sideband 3.23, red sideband 3.13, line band 3.45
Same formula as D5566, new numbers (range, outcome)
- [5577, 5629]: 3.18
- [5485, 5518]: 3.15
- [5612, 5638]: 3.17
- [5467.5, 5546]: 3.14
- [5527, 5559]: 3.28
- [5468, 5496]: 2.99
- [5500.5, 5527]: 3.23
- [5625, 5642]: 3.23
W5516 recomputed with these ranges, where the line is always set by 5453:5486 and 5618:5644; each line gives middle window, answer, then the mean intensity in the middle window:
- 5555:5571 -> -1.16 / 3.33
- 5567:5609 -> -1.67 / 3.26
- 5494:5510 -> -0.70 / 3.17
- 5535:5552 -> -1.14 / 3.29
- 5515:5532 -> -1.26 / 3.29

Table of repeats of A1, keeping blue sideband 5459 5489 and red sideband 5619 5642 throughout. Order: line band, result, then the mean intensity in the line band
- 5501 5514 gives -0.6 angstrom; 3.15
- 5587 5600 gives 0.3 angstrom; 3.06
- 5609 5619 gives 0.0 angstrom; 3.17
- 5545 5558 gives -1.0 angstrom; 3.33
